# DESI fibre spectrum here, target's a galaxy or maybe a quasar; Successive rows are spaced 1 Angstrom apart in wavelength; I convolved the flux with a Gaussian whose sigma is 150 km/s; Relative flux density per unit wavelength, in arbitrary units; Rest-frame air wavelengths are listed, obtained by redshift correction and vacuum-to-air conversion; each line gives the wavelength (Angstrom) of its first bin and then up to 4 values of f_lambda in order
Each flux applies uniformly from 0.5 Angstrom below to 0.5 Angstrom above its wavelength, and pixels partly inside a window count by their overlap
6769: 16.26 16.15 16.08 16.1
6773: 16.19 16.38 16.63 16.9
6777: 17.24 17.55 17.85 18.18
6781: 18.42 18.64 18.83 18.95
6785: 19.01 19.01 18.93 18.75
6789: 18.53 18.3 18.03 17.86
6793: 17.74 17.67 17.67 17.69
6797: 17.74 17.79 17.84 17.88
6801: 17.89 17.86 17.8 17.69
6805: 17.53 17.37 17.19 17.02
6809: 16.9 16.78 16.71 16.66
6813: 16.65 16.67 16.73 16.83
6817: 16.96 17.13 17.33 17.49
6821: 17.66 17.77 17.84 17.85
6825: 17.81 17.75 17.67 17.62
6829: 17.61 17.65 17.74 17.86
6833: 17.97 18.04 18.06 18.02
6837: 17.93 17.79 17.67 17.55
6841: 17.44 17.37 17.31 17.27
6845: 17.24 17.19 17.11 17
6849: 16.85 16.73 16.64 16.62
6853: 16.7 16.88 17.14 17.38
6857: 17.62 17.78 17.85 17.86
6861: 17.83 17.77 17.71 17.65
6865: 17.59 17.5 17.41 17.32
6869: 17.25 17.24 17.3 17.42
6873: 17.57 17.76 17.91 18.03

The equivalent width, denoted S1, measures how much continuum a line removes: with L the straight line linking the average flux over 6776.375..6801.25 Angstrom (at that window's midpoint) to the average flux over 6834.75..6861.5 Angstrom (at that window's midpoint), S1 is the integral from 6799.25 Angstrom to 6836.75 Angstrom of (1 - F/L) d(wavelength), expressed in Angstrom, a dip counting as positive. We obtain 0.6 Angstrom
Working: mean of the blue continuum 18.2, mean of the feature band 17.5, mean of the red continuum 17.4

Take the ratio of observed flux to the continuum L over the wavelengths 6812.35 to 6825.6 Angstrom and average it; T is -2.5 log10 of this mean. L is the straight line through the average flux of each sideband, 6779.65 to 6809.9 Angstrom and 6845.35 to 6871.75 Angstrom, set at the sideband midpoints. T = 0.03 mag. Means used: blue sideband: 18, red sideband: 17.3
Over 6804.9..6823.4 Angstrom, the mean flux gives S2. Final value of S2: 17.1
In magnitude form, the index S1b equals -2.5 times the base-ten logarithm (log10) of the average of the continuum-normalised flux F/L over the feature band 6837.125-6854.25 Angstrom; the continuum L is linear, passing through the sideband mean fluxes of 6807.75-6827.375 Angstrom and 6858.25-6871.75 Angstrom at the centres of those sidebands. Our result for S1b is 0.02 mag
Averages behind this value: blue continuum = 17.2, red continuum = 17.6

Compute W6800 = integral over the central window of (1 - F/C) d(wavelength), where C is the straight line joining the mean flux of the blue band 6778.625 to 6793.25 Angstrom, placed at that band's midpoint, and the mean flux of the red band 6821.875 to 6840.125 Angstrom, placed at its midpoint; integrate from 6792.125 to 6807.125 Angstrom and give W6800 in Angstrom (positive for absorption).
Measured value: 0.5 Angstrom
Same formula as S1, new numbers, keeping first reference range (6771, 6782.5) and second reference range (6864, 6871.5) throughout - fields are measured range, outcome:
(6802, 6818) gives 0.2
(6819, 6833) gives -0.3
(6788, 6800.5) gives -0.5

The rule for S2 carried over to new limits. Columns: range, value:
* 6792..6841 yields 17.5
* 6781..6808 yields 18.1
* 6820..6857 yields 17.5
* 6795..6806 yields 17.7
